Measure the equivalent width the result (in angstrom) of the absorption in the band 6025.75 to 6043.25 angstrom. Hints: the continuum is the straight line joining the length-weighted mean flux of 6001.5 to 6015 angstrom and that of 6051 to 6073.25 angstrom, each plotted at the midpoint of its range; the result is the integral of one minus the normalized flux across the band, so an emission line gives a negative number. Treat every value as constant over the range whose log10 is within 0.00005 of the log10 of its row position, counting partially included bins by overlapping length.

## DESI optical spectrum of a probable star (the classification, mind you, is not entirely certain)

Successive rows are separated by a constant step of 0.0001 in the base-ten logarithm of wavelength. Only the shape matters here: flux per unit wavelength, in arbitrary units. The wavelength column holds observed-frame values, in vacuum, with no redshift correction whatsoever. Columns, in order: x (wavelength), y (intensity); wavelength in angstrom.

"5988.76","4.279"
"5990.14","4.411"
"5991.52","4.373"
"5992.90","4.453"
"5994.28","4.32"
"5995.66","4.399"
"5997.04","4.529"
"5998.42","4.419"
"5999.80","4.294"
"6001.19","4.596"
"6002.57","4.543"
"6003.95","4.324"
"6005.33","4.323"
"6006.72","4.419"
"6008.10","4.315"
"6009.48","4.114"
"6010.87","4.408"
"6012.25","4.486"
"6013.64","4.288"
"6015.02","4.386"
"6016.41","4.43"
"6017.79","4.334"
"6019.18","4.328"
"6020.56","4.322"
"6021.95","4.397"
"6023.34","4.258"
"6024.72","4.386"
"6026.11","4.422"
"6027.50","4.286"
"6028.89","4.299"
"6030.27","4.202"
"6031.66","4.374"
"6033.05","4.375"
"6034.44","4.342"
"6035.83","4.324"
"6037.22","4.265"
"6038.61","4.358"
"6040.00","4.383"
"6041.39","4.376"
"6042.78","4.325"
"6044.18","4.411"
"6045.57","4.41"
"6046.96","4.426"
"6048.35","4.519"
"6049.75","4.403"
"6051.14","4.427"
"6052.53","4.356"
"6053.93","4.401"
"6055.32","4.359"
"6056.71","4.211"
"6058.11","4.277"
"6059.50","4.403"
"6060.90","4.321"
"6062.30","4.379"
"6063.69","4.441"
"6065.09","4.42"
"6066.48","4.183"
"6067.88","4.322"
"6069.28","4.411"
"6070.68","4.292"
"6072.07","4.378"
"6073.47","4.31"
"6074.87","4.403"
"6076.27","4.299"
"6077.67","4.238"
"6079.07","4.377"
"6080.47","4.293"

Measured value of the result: 0.1 angstrom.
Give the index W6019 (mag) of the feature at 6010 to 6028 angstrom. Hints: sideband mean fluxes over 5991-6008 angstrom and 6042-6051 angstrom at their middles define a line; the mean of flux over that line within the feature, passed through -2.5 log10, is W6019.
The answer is 0.01 mag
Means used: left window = 4.41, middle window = 4.36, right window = 4.41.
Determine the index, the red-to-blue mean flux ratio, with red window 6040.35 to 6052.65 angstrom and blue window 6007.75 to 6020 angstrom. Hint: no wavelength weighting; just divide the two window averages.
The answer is 1.01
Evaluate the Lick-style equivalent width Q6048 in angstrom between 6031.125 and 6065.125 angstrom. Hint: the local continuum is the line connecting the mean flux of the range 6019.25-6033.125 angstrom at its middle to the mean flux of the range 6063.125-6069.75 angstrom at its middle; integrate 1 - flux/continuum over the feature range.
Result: -0.23 angstrom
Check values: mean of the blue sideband 4.33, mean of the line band 4.37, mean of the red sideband 4.35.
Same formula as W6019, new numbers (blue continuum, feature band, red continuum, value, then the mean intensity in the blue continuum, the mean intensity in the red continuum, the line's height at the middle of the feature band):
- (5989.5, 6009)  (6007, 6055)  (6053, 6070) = 0.00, 4.41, 4.34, 4.37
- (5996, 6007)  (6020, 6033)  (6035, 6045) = 0.01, 4.43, 4.35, 4.38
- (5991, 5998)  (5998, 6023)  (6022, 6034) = 0.00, 4.42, 4.33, 4.38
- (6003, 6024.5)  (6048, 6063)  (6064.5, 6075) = -0.01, 4.35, 4.34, 4.34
